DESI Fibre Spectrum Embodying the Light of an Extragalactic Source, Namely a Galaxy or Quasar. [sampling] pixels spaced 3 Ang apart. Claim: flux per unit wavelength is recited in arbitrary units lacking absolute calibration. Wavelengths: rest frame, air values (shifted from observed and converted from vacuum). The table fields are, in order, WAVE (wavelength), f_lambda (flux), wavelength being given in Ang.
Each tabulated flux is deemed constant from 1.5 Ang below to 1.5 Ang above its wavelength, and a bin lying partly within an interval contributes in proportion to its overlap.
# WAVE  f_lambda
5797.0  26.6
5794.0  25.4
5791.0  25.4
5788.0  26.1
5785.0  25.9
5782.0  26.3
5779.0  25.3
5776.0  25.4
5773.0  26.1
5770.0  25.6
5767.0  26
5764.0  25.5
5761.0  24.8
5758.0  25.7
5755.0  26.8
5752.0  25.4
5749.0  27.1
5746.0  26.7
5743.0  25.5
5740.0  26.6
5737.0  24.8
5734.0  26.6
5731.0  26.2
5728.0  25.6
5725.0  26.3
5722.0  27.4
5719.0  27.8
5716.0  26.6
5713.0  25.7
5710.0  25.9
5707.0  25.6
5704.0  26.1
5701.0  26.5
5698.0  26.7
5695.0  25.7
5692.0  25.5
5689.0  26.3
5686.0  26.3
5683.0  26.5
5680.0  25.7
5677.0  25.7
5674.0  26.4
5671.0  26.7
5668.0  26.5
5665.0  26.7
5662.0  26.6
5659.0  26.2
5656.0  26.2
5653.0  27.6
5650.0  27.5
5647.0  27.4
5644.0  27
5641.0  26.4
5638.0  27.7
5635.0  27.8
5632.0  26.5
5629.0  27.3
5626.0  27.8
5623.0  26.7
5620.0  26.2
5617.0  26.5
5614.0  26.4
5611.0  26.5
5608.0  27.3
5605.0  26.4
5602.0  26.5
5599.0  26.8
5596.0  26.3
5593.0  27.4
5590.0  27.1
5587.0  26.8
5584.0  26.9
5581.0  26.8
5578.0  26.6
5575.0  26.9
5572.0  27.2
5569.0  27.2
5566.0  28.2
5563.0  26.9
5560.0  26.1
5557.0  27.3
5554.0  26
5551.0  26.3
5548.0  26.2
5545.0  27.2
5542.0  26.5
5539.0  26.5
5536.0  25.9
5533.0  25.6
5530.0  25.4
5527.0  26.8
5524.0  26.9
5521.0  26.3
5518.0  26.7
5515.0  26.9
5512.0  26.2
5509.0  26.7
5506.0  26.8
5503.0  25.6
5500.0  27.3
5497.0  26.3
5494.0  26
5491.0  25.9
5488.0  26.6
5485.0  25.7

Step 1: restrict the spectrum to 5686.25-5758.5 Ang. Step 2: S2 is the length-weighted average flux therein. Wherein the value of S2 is 26.2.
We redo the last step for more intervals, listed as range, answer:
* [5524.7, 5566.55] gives 26.5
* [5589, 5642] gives 26.9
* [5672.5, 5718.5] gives 26.1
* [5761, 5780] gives 25.6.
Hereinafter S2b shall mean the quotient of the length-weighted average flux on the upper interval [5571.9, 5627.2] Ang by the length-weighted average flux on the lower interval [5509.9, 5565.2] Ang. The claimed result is 1.01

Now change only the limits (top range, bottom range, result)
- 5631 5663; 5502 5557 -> 1.02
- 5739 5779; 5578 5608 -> 0.97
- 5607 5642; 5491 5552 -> 1.02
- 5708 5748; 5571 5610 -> 0.98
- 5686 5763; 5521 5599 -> 0.98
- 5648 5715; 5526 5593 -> 0.99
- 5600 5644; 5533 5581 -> 1.01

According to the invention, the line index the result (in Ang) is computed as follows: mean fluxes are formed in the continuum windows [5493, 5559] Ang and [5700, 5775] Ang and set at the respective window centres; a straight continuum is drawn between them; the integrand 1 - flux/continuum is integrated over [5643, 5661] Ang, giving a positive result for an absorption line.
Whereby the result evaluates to -0.5 Ang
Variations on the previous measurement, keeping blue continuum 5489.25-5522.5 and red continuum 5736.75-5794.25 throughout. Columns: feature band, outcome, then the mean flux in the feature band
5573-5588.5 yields -0.3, 26.8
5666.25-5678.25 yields -0.1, 26.3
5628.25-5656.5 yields -1.1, 27.2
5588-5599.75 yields -0.3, 26.9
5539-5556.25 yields -0.1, 26.5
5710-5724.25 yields -0.4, 26.7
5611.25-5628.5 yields -0.4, 26.7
